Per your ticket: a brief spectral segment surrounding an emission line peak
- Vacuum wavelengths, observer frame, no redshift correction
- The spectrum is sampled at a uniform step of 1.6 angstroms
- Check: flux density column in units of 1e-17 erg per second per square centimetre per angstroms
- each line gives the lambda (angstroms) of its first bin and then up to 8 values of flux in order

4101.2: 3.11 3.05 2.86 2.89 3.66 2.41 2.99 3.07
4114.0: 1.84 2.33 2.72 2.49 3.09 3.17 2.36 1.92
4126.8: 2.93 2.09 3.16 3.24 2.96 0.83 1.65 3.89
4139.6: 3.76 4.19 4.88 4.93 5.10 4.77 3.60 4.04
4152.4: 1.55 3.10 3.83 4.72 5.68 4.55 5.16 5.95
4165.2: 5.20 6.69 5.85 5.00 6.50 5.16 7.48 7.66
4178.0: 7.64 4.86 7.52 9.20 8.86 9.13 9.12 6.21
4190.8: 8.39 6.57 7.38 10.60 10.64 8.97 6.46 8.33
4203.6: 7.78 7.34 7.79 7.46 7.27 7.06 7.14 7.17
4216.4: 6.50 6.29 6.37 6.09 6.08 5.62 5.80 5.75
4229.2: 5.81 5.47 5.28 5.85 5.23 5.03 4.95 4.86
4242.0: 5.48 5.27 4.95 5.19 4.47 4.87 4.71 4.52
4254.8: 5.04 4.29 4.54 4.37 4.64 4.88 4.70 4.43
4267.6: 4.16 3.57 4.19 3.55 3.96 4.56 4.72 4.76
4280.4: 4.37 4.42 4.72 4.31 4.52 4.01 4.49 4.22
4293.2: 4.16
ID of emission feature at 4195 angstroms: Lyman alpha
